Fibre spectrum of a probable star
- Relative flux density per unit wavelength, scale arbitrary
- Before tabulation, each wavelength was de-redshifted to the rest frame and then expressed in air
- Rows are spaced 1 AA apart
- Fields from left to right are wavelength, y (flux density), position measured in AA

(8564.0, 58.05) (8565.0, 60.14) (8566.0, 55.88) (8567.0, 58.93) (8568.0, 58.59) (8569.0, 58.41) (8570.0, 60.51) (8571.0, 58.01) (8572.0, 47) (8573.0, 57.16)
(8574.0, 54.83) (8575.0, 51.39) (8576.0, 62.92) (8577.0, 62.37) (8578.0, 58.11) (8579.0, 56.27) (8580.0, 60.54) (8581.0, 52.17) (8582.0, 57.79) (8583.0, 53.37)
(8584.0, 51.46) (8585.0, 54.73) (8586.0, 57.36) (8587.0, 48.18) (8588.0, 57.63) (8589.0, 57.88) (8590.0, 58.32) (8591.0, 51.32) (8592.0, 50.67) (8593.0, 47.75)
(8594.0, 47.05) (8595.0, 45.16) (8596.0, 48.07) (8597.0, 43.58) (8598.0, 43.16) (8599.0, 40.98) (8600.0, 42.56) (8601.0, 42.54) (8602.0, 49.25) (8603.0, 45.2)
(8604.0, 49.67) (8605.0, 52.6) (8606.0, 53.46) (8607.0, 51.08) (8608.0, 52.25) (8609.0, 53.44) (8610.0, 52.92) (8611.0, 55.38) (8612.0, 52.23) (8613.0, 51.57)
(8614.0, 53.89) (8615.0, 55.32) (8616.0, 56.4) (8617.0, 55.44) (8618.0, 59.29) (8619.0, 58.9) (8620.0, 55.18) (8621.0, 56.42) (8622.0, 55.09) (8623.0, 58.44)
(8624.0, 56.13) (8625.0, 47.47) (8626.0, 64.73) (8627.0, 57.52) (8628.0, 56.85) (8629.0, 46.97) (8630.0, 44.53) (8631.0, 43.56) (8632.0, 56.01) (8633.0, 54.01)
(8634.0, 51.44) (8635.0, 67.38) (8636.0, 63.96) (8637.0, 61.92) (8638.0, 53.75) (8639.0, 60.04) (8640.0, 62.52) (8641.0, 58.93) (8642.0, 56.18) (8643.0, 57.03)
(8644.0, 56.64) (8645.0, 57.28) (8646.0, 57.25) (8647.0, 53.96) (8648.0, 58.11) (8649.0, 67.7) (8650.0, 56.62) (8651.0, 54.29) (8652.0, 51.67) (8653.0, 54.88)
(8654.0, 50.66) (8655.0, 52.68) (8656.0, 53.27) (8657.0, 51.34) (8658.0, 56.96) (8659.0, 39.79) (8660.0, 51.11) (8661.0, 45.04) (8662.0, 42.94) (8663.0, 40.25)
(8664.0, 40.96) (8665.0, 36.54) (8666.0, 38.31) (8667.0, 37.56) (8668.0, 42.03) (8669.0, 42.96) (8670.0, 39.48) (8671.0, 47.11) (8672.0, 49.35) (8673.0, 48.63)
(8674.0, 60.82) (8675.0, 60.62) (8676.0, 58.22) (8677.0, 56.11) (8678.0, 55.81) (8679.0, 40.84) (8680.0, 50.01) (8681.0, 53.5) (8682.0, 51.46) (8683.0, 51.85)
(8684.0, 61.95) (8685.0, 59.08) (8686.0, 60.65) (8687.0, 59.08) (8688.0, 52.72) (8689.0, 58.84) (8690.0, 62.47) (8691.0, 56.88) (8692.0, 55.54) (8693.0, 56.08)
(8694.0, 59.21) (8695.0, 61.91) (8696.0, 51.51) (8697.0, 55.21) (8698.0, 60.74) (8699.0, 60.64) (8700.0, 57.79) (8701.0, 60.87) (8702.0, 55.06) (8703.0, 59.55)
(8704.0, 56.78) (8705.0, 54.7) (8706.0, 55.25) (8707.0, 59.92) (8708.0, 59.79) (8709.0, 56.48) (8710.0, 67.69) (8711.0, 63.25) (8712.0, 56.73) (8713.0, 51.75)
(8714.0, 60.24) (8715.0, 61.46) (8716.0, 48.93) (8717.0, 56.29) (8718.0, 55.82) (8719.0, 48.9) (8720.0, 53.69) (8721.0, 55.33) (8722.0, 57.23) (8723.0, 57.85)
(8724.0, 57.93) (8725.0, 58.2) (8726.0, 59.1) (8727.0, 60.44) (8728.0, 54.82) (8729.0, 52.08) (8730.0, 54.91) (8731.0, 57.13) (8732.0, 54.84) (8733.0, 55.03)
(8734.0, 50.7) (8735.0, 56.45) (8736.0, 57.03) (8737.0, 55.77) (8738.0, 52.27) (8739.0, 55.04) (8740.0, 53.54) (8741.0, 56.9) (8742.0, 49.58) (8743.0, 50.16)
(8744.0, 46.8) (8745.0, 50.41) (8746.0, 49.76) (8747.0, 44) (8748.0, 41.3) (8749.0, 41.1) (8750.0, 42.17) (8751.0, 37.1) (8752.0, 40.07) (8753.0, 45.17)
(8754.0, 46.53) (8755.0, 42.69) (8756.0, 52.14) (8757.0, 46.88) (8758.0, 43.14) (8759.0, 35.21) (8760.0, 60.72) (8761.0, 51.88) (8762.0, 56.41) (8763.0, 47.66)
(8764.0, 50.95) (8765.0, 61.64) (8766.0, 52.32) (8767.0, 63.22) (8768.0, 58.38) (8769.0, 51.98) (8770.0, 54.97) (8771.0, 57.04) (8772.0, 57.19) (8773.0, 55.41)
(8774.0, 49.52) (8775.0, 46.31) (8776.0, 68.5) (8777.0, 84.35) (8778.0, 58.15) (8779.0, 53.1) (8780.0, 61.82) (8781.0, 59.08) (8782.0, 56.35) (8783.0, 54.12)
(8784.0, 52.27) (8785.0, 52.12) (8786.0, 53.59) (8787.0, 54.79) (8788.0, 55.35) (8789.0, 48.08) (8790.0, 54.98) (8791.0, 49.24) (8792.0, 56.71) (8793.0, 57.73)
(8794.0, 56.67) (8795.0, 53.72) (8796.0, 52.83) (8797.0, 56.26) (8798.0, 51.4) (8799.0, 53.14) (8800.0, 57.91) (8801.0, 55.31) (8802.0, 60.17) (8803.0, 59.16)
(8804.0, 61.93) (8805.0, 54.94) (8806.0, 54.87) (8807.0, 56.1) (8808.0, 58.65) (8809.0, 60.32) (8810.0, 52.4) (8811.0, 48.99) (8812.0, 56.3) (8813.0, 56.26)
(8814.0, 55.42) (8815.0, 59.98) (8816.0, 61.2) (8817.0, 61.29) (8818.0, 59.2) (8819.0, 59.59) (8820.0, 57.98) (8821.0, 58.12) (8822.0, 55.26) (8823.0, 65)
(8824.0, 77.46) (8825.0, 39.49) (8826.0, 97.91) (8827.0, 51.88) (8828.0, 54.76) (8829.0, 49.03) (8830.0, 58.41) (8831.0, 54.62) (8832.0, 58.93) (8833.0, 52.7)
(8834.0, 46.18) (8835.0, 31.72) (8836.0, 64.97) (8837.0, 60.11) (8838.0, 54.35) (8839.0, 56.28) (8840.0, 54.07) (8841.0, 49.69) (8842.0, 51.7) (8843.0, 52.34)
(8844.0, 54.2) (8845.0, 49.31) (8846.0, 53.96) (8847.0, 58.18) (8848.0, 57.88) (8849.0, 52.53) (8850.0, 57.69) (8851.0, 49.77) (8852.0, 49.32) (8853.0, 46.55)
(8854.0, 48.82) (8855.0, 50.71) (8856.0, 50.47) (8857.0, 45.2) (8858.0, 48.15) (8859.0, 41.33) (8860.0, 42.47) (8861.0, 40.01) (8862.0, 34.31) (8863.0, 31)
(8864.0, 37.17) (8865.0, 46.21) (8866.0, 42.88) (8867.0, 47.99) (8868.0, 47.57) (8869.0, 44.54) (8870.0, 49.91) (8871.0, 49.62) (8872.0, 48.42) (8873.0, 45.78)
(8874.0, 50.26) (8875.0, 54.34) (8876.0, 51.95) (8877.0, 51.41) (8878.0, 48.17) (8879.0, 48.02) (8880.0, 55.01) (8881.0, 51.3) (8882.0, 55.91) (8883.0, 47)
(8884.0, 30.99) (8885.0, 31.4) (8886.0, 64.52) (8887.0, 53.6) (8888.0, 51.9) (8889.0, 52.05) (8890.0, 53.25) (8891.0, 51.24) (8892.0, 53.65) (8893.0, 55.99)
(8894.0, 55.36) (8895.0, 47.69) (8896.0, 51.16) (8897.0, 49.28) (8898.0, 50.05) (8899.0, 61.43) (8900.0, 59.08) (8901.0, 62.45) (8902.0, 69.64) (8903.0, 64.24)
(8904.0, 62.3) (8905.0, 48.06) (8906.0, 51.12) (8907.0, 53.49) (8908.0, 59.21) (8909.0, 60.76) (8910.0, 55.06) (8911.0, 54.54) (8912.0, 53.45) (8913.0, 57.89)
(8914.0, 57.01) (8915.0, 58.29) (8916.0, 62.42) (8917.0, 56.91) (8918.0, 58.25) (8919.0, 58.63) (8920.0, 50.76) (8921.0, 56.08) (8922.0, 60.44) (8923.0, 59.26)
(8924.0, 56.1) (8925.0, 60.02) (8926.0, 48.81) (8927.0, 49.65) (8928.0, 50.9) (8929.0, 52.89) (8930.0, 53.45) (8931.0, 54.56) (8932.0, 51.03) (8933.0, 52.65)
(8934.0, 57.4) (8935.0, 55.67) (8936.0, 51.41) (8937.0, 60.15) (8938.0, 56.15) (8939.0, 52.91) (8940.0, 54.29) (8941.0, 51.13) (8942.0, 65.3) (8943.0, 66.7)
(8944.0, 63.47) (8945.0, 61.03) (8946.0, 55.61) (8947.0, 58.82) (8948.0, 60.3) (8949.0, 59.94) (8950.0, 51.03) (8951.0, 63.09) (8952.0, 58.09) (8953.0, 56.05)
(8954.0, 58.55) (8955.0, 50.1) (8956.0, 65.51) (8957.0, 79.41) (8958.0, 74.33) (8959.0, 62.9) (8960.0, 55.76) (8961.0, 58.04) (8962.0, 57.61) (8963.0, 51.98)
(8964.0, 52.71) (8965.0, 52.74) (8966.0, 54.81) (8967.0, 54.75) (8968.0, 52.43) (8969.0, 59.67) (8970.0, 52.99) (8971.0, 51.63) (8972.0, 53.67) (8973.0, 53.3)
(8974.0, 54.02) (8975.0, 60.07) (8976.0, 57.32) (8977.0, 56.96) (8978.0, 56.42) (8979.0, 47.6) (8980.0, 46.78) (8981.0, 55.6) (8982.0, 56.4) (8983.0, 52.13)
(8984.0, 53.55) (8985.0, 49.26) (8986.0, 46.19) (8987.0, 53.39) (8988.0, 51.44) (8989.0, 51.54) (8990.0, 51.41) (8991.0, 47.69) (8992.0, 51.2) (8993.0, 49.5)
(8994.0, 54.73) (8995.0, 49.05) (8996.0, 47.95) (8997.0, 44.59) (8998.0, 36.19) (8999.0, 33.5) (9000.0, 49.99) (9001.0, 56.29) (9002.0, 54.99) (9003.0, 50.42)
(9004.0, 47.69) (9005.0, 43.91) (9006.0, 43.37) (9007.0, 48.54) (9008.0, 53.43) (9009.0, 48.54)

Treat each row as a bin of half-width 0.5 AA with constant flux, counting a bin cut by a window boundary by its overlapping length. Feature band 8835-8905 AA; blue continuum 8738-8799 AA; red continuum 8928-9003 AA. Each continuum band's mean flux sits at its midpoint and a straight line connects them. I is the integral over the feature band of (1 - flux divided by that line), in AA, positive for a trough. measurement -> 3.8 AA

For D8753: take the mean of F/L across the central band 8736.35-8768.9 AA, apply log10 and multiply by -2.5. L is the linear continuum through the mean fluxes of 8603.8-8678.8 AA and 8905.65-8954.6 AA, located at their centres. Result 0.10 mag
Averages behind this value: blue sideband 53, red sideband 56.5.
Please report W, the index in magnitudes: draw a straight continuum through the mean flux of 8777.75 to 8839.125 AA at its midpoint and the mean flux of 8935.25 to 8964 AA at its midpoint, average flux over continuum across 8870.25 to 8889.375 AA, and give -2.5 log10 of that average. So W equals 0.17 mag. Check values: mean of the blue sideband 56.4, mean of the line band 49.5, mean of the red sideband 59.1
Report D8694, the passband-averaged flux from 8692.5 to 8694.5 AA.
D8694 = 57.6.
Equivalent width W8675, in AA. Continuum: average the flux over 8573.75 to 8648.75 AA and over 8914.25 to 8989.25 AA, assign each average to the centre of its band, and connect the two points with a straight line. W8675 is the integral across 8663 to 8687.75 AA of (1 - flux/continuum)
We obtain 2.0 AA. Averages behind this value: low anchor 54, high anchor 56.2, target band 49.9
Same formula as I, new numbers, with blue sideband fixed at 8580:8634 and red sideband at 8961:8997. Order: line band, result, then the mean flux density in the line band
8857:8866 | 2.07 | 40.5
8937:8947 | -1.12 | 58.6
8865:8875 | 0.93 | 47.7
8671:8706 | -2.56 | 56.2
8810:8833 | -2.69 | 58.7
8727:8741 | -0.66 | 54.9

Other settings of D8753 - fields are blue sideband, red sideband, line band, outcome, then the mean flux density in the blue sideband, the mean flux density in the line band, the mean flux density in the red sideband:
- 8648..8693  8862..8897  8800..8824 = -0.176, 51.5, 58.2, 48.5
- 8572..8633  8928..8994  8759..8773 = -0.016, 52.8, 55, 55.7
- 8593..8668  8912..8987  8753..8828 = -0.035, 52.1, 56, 56.3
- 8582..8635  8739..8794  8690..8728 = -0.103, 52.2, 57.5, 52.3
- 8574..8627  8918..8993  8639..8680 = 0.048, 53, 51.2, 55.7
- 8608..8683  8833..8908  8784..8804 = -0.070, 52.9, 54.8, 50.6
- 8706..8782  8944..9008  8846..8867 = 0.154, 53.9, 46.7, 53.8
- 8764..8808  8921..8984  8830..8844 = 0.064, 56.3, 53.1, 56.5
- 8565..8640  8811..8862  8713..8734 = -0.035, 53.9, 55.8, 54.1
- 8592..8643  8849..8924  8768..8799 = -0.074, 53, 55.8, 51.6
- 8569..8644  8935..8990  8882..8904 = 0.049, 53.9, 53.4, 56.4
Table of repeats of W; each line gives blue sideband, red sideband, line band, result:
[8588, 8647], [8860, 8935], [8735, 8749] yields 0.04 mag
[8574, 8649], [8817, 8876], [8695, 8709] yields -0.09 mag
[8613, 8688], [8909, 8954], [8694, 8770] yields 0.01 mag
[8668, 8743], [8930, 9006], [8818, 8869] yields 0.06 mag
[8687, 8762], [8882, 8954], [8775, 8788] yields -0.08 mag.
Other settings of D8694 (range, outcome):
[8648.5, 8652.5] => 57.6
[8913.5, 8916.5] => 59.2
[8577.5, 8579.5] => 57.2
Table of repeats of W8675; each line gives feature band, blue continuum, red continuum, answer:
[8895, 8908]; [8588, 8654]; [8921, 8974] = 0.0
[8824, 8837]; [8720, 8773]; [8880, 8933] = -0.7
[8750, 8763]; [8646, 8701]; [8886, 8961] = 1.8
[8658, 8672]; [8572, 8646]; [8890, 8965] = 3.0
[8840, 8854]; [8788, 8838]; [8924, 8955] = 1.0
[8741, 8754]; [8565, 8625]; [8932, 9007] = 2.0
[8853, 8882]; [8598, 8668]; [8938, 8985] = 4.7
